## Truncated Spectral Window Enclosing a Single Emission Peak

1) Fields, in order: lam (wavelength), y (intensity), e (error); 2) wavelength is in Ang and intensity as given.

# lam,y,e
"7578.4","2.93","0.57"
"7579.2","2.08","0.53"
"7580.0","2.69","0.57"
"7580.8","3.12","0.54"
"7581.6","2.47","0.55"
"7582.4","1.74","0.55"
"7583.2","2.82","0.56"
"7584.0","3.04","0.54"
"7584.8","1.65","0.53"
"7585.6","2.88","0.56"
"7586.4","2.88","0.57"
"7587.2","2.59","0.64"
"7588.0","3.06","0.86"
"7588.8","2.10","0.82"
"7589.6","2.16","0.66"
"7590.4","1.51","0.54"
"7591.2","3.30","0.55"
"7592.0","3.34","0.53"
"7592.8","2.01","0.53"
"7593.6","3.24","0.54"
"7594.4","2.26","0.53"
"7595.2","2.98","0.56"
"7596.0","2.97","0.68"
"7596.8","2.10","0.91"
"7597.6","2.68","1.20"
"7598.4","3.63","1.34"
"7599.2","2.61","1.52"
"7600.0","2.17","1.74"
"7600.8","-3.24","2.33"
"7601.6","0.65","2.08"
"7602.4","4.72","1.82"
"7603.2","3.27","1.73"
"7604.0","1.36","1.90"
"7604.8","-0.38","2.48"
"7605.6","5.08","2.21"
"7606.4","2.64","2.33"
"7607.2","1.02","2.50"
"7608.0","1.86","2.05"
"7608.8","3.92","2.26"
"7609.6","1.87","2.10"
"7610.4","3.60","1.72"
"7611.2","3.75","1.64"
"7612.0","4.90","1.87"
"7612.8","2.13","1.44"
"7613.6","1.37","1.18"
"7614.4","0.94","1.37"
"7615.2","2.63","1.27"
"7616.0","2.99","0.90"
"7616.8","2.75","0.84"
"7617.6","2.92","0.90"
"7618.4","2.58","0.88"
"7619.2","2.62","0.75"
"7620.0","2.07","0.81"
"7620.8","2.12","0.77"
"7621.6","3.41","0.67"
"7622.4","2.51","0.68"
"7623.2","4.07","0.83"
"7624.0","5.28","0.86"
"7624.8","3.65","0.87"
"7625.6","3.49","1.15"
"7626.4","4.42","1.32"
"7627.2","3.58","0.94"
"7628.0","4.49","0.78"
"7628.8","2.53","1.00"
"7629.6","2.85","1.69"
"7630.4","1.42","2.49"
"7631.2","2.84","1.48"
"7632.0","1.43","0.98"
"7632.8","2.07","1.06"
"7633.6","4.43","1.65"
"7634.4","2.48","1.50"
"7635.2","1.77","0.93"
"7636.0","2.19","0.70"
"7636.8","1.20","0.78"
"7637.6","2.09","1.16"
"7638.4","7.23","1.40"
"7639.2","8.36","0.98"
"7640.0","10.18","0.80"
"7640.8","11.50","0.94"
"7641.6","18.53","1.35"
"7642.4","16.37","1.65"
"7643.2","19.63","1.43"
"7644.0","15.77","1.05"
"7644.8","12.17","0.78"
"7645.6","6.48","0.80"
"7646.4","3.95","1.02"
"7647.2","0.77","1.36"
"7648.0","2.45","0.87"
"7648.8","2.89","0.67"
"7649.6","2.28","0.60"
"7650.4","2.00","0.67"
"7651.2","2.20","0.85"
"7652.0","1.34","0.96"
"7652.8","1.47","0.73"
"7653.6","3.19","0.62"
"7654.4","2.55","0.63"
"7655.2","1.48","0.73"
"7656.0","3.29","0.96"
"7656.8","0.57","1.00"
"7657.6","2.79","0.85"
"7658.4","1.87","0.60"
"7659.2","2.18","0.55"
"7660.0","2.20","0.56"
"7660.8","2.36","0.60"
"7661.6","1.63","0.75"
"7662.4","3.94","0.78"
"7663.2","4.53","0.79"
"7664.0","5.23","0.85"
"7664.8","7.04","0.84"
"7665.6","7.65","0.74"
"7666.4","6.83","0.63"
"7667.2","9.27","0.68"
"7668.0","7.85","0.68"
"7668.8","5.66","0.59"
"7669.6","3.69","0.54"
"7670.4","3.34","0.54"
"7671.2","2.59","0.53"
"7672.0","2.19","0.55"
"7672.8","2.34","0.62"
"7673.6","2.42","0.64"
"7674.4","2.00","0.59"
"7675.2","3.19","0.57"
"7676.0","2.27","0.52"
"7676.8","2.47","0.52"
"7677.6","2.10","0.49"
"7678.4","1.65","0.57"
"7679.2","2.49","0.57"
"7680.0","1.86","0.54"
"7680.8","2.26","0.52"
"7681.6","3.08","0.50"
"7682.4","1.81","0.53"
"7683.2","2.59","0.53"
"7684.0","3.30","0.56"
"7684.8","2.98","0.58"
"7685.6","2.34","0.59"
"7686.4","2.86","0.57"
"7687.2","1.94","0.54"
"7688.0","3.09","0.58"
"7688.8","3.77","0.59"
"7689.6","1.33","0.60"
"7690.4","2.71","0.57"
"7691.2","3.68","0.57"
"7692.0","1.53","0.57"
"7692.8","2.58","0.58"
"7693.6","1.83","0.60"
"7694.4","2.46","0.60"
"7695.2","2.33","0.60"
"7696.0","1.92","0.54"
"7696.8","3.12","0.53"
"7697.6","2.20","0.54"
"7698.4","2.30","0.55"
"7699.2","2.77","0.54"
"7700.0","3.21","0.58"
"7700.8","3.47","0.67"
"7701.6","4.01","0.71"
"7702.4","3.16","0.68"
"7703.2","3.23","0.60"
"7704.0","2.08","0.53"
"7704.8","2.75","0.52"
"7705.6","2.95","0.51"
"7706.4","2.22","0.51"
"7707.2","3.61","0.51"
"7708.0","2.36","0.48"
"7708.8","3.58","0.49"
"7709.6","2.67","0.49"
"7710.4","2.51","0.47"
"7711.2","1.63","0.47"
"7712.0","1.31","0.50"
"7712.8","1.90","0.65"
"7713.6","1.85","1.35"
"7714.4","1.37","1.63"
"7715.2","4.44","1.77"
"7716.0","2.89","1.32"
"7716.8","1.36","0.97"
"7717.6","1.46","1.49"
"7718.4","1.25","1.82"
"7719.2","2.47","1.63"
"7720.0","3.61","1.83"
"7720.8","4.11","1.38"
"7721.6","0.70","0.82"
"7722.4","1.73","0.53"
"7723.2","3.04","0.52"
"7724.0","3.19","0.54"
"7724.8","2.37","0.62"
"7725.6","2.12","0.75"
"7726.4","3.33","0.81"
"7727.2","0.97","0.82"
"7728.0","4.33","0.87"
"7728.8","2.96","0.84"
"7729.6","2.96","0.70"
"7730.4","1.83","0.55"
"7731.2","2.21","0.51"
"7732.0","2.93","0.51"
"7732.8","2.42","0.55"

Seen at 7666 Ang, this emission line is [N II]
